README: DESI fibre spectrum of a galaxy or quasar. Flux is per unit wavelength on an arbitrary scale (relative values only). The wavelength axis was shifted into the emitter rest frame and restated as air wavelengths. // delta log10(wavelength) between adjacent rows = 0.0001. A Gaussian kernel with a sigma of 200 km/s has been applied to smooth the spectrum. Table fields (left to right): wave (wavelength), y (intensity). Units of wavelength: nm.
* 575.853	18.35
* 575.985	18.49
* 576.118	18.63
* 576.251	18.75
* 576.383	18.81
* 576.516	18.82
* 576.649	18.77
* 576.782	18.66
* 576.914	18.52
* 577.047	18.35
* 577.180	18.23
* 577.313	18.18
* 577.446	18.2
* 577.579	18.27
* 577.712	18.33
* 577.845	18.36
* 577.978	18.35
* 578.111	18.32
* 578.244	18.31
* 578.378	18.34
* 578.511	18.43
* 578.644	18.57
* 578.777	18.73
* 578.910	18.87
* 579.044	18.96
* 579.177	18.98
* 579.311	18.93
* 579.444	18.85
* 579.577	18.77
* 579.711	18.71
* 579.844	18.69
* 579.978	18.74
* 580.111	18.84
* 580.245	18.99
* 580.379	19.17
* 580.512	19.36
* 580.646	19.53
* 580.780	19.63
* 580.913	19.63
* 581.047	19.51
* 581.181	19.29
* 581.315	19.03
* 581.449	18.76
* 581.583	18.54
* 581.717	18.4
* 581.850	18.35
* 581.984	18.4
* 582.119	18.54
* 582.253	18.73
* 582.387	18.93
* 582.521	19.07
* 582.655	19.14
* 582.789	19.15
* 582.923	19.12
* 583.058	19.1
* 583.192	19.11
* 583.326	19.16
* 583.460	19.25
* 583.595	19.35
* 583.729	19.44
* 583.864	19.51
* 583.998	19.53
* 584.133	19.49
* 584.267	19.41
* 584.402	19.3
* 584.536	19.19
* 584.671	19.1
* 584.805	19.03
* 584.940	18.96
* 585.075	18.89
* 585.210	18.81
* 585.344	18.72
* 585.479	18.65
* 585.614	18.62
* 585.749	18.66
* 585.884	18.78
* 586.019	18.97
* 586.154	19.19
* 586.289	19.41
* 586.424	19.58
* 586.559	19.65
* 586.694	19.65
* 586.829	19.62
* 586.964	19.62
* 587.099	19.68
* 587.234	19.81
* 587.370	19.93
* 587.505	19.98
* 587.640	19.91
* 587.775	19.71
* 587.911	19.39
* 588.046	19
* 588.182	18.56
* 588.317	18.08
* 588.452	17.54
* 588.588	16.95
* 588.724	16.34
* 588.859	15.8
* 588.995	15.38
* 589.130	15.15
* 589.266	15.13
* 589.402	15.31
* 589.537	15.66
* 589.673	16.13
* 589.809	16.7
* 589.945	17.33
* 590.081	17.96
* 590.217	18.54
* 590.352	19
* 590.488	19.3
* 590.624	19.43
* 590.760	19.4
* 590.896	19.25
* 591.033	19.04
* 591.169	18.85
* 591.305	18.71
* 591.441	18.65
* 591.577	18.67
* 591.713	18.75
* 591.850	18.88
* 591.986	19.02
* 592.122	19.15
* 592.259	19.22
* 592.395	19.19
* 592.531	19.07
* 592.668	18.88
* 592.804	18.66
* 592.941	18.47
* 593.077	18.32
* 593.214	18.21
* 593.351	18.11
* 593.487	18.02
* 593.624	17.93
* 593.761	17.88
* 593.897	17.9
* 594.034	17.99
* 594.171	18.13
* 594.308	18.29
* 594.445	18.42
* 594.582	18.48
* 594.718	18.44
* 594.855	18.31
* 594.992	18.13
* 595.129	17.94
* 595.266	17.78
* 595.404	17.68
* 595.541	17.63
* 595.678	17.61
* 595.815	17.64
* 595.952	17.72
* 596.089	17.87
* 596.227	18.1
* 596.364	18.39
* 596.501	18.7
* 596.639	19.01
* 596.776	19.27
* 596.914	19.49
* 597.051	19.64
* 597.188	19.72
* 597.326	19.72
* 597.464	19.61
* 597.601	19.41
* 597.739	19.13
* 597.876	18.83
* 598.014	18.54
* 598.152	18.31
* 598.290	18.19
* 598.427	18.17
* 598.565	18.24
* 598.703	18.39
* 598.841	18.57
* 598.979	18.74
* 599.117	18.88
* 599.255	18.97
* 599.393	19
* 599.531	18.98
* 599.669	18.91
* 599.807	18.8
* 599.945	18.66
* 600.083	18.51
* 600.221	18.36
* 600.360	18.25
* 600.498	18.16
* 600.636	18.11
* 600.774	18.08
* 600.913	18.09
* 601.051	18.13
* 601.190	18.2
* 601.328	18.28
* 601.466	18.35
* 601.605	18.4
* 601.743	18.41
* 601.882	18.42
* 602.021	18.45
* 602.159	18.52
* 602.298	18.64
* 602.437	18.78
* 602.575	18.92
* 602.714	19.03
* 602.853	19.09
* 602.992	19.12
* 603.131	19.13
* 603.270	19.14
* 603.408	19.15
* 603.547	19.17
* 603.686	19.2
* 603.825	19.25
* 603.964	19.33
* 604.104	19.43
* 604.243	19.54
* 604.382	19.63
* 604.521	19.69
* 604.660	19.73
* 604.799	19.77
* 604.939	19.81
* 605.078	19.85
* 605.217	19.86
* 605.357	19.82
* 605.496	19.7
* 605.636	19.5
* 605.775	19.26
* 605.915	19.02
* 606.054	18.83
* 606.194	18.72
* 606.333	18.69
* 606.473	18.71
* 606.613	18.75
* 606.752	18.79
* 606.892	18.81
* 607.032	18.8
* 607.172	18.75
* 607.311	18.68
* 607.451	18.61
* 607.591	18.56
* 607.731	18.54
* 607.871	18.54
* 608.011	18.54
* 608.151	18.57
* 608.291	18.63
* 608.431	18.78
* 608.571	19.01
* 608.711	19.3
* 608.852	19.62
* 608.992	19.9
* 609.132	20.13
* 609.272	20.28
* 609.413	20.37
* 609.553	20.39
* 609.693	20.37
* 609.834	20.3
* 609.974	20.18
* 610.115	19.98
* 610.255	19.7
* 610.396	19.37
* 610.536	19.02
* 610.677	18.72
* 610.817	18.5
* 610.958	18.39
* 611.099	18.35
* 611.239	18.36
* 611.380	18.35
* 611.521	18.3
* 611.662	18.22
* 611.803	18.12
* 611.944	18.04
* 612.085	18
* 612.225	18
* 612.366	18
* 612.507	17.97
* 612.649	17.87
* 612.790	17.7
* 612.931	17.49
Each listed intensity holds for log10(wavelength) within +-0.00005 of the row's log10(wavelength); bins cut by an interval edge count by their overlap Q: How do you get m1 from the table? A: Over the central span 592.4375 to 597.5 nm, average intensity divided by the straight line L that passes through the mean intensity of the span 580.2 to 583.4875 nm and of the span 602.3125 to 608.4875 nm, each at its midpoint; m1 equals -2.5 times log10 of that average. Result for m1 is 0.038 mag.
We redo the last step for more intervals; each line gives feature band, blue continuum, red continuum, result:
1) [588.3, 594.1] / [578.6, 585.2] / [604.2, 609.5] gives 0.067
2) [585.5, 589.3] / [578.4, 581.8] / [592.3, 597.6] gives 0.010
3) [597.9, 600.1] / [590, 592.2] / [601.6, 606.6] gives 0.025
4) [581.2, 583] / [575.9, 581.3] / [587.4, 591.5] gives -0.019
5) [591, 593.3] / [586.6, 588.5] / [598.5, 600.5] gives 0.016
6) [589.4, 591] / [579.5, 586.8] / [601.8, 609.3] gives 0.066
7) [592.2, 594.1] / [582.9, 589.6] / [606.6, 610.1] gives 0.024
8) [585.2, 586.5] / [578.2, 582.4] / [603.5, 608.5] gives -0.002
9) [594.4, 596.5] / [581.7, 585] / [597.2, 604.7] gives 0.050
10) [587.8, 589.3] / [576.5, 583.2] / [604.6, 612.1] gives 0.105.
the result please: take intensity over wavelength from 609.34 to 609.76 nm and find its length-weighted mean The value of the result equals 20.4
